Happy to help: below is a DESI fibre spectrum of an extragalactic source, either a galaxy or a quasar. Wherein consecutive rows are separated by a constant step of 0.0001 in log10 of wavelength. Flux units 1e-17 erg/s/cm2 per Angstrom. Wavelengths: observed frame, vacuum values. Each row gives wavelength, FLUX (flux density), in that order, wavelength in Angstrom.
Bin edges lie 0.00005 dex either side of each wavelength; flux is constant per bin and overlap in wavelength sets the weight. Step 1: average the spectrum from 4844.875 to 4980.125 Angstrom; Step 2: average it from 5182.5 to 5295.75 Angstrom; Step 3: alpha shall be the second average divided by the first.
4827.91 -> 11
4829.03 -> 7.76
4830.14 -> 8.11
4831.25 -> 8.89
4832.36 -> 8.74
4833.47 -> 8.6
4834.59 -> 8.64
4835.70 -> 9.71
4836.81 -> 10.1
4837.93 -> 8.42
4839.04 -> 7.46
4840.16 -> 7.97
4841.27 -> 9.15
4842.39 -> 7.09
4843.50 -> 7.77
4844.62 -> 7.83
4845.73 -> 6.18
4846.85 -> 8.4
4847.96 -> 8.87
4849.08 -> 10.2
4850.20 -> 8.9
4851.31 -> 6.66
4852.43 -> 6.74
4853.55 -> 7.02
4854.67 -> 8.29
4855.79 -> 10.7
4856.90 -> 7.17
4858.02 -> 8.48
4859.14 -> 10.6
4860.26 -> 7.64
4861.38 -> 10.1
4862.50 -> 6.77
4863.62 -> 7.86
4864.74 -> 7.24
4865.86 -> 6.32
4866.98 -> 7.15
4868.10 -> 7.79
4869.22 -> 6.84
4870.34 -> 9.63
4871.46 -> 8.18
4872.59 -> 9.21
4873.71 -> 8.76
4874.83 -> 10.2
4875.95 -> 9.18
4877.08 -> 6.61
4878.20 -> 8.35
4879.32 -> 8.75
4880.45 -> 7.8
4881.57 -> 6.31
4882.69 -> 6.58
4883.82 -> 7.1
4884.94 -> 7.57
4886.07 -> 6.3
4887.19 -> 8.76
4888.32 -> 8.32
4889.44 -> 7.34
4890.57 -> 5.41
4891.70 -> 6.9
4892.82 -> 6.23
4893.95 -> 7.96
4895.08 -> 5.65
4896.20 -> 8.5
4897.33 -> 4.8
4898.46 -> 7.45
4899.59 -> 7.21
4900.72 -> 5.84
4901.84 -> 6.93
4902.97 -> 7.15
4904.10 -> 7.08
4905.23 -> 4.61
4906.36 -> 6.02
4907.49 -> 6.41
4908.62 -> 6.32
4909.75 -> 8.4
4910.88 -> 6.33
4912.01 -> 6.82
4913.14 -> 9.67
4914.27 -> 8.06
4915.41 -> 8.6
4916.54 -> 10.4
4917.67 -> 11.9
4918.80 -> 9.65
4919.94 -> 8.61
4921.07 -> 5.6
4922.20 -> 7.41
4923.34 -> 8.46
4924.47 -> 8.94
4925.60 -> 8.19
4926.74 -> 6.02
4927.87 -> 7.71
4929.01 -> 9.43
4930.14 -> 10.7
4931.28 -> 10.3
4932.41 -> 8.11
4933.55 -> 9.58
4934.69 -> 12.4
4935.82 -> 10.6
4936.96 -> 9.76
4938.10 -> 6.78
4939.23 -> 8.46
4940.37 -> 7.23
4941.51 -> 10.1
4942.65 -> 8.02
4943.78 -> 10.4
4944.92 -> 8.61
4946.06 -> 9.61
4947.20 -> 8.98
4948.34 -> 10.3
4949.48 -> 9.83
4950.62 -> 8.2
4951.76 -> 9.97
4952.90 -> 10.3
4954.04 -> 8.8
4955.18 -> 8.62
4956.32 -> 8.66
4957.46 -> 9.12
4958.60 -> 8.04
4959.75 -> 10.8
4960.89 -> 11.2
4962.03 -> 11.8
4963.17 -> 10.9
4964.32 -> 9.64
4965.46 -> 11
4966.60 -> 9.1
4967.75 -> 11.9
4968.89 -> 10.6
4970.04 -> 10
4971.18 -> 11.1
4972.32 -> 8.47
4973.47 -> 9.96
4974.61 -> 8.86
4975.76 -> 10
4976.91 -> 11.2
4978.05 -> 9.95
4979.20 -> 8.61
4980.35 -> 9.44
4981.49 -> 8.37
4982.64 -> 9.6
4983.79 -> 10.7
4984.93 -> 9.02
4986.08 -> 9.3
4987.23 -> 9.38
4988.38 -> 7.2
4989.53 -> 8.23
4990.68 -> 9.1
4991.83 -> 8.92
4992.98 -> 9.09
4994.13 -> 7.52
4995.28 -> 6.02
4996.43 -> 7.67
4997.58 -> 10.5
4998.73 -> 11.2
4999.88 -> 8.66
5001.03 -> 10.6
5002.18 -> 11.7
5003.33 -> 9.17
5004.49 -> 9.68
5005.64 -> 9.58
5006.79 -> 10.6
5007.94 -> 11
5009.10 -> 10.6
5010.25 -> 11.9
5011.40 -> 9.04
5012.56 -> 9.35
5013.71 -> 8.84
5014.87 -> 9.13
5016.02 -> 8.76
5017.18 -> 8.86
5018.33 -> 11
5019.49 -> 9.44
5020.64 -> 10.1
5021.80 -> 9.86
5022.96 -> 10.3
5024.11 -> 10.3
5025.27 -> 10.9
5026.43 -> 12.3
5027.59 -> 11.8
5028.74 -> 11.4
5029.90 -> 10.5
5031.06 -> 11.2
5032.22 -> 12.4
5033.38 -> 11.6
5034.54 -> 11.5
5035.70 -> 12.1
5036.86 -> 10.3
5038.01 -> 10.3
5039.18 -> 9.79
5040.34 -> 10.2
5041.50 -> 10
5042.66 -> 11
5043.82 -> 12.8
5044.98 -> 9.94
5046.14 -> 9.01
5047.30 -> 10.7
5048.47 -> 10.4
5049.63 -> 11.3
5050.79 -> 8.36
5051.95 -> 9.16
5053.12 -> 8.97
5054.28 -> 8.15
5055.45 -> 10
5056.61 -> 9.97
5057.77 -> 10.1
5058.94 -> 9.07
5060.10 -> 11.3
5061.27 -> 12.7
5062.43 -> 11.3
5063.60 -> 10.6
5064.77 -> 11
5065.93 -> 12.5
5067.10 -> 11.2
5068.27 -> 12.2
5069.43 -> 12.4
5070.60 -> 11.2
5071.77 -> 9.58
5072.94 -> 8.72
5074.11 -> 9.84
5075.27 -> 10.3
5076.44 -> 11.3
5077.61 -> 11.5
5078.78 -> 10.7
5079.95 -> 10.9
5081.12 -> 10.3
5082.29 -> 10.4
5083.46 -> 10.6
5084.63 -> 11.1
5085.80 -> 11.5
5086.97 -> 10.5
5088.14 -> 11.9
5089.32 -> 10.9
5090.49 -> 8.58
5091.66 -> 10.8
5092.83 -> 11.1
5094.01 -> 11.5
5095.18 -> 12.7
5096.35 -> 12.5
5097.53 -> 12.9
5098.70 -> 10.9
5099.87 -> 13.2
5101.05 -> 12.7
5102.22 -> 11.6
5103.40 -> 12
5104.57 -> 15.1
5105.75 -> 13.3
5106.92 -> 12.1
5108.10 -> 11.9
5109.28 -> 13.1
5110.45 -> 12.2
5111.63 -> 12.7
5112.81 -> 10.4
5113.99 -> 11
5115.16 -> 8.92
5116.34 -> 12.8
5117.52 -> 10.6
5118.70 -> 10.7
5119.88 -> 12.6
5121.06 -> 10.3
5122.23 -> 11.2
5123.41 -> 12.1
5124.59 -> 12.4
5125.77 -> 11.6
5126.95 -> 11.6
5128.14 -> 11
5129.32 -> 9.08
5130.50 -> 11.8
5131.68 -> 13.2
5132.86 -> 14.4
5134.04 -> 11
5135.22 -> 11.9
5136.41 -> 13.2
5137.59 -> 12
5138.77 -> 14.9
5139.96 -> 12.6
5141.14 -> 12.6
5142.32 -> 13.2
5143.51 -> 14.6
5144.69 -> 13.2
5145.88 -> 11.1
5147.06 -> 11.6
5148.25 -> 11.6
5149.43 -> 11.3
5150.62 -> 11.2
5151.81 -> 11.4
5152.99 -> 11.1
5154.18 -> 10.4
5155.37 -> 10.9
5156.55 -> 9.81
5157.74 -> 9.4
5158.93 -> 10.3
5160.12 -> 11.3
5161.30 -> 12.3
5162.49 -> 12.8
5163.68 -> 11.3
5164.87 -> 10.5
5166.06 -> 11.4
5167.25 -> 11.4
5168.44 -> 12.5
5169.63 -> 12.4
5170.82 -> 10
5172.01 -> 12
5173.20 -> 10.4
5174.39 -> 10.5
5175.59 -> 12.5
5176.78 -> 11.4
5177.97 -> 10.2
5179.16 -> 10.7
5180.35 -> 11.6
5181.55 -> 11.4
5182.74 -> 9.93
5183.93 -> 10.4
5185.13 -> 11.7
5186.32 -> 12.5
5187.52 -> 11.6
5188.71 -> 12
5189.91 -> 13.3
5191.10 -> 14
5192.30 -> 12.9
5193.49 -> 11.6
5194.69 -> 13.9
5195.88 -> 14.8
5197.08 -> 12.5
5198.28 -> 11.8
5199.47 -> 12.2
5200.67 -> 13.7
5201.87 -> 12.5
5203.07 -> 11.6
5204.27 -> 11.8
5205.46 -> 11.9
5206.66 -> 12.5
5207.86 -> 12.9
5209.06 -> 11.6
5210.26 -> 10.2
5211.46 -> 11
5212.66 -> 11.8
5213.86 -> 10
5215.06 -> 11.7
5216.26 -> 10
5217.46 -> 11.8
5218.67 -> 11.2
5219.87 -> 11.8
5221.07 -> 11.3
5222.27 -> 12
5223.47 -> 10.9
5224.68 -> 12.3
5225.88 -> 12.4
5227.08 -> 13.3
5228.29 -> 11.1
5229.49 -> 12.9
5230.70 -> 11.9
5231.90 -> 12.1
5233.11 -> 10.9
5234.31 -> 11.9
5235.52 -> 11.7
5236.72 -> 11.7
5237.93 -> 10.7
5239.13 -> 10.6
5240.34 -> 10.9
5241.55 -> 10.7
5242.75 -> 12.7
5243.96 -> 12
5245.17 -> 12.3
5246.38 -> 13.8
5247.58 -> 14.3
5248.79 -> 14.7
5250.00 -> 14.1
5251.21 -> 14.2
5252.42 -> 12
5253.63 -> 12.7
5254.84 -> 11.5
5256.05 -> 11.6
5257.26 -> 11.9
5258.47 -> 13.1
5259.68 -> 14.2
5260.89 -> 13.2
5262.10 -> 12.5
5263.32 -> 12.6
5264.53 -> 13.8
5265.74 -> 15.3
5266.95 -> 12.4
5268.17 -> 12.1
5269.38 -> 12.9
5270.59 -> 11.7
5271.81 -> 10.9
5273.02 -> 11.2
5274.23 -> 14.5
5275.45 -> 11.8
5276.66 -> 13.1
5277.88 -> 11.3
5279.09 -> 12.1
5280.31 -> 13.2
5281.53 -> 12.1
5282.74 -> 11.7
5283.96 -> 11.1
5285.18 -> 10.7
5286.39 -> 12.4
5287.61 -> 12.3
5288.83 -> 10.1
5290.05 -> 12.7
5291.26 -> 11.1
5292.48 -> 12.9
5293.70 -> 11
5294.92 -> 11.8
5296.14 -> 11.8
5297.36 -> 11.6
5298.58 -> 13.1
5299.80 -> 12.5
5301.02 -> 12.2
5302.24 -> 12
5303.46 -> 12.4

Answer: 1.43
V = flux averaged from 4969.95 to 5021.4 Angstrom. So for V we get 9.5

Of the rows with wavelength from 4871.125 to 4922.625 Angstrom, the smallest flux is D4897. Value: 4.61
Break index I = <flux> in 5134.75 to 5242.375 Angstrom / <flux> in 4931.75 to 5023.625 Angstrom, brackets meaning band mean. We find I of 1.23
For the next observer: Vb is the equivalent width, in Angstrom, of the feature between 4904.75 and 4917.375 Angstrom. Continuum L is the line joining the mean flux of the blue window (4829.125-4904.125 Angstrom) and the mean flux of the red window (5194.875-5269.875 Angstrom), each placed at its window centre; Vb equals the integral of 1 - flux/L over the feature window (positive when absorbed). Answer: 1.3 Angstrom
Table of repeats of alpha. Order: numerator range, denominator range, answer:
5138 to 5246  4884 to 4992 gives 1.35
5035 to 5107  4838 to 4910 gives 1.44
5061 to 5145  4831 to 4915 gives 1.51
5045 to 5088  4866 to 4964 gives 1.27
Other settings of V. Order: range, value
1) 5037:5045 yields 10.6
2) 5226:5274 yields 12.4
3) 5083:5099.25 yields 11.3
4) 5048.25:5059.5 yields 9.52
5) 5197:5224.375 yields 11.7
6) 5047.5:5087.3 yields 10.6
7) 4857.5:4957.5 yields 8.15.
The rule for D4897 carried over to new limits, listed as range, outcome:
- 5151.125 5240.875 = 9.4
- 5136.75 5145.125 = 12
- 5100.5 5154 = 8.92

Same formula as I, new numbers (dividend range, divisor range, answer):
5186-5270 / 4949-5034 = 1.25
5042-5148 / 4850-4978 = 1.34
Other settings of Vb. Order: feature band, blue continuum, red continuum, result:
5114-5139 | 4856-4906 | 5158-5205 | -1.52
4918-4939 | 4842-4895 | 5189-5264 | -0.57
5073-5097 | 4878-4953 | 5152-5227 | -1.45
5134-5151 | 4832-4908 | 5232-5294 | -2.44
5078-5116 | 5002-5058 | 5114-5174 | -1.66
